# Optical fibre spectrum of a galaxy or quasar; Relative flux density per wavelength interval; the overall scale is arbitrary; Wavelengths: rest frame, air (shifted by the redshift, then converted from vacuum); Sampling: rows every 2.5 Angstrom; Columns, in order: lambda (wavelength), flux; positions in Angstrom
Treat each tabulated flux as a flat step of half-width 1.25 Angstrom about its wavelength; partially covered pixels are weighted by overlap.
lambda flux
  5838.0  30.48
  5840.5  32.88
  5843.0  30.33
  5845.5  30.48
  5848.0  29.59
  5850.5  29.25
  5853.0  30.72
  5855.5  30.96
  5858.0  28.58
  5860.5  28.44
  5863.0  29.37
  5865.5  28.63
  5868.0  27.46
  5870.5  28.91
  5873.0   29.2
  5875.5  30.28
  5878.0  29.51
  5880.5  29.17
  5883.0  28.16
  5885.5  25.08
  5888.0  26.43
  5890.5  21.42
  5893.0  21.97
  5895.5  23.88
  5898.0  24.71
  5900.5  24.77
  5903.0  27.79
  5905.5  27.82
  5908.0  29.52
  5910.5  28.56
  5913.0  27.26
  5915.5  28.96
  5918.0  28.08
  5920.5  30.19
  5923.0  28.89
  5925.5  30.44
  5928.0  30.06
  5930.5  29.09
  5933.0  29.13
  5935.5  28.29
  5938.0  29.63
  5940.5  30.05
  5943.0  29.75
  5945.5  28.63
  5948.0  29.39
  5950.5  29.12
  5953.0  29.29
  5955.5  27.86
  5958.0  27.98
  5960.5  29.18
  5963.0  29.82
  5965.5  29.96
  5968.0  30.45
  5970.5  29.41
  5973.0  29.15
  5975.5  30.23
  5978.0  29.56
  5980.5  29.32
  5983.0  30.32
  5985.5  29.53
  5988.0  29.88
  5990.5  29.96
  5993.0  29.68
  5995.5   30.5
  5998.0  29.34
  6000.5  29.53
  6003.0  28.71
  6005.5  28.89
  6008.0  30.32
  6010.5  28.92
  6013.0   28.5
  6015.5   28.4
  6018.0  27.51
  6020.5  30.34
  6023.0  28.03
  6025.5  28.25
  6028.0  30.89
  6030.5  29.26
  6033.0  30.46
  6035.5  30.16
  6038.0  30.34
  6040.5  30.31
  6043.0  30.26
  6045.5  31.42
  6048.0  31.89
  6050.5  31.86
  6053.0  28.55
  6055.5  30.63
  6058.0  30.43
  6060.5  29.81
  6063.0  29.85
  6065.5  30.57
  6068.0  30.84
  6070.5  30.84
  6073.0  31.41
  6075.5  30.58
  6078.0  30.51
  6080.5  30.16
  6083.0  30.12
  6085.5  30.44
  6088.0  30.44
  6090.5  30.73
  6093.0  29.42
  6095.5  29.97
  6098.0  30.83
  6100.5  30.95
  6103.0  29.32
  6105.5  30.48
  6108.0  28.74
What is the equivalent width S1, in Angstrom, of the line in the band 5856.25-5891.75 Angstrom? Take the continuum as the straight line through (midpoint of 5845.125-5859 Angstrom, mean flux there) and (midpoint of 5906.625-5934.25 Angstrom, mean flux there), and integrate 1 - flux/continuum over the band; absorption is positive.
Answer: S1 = 2.1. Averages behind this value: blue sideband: 29.9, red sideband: 29.1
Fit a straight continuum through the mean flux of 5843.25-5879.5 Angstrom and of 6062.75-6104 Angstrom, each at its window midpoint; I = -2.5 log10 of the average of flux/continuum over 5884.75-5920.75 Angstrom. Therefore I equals 0.13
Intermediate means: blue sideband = 29.4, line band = 26.3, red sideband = 30.4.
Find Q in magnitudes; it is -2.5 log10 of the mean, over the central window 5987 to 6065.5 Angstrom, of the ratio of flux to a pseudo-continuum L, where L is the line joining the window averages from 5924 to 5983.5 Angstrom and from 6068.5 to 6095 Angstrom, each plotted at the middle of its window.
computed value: 0.01 mag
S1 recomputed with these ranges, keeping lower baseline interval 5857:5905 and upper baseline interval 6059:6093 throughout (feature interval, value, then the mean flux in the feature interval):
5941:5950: -0.4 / 29.3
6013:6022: 0.2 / 28.7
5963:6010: -1.3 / 29.7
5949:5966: -0.4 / 29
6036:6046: -0.2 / 30.5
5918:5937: -1.0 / 29.4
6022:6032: 0.1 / 29.2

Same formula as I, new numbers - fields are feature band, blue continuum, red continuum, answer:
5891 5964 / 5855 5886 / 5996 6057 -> 0.035 mag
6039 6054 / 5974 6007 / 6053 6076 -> -0.018 mag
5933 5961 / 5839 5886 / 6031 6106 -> 0.030 mag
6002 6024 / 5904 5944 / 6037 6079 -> 0.045 mag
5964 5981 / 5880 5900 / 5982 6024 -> -0.060 mag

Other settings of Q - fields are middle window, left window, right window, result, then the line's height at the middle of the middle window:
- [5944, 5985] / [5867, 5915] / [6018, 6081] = -0.03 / 28.5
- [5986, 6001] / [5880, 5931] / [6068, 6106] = -0.04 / 28.8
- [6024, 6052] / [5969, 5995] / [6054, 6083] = -0.01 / 30.2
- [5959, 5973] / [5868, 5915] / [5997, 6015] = -0.05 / 28.4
